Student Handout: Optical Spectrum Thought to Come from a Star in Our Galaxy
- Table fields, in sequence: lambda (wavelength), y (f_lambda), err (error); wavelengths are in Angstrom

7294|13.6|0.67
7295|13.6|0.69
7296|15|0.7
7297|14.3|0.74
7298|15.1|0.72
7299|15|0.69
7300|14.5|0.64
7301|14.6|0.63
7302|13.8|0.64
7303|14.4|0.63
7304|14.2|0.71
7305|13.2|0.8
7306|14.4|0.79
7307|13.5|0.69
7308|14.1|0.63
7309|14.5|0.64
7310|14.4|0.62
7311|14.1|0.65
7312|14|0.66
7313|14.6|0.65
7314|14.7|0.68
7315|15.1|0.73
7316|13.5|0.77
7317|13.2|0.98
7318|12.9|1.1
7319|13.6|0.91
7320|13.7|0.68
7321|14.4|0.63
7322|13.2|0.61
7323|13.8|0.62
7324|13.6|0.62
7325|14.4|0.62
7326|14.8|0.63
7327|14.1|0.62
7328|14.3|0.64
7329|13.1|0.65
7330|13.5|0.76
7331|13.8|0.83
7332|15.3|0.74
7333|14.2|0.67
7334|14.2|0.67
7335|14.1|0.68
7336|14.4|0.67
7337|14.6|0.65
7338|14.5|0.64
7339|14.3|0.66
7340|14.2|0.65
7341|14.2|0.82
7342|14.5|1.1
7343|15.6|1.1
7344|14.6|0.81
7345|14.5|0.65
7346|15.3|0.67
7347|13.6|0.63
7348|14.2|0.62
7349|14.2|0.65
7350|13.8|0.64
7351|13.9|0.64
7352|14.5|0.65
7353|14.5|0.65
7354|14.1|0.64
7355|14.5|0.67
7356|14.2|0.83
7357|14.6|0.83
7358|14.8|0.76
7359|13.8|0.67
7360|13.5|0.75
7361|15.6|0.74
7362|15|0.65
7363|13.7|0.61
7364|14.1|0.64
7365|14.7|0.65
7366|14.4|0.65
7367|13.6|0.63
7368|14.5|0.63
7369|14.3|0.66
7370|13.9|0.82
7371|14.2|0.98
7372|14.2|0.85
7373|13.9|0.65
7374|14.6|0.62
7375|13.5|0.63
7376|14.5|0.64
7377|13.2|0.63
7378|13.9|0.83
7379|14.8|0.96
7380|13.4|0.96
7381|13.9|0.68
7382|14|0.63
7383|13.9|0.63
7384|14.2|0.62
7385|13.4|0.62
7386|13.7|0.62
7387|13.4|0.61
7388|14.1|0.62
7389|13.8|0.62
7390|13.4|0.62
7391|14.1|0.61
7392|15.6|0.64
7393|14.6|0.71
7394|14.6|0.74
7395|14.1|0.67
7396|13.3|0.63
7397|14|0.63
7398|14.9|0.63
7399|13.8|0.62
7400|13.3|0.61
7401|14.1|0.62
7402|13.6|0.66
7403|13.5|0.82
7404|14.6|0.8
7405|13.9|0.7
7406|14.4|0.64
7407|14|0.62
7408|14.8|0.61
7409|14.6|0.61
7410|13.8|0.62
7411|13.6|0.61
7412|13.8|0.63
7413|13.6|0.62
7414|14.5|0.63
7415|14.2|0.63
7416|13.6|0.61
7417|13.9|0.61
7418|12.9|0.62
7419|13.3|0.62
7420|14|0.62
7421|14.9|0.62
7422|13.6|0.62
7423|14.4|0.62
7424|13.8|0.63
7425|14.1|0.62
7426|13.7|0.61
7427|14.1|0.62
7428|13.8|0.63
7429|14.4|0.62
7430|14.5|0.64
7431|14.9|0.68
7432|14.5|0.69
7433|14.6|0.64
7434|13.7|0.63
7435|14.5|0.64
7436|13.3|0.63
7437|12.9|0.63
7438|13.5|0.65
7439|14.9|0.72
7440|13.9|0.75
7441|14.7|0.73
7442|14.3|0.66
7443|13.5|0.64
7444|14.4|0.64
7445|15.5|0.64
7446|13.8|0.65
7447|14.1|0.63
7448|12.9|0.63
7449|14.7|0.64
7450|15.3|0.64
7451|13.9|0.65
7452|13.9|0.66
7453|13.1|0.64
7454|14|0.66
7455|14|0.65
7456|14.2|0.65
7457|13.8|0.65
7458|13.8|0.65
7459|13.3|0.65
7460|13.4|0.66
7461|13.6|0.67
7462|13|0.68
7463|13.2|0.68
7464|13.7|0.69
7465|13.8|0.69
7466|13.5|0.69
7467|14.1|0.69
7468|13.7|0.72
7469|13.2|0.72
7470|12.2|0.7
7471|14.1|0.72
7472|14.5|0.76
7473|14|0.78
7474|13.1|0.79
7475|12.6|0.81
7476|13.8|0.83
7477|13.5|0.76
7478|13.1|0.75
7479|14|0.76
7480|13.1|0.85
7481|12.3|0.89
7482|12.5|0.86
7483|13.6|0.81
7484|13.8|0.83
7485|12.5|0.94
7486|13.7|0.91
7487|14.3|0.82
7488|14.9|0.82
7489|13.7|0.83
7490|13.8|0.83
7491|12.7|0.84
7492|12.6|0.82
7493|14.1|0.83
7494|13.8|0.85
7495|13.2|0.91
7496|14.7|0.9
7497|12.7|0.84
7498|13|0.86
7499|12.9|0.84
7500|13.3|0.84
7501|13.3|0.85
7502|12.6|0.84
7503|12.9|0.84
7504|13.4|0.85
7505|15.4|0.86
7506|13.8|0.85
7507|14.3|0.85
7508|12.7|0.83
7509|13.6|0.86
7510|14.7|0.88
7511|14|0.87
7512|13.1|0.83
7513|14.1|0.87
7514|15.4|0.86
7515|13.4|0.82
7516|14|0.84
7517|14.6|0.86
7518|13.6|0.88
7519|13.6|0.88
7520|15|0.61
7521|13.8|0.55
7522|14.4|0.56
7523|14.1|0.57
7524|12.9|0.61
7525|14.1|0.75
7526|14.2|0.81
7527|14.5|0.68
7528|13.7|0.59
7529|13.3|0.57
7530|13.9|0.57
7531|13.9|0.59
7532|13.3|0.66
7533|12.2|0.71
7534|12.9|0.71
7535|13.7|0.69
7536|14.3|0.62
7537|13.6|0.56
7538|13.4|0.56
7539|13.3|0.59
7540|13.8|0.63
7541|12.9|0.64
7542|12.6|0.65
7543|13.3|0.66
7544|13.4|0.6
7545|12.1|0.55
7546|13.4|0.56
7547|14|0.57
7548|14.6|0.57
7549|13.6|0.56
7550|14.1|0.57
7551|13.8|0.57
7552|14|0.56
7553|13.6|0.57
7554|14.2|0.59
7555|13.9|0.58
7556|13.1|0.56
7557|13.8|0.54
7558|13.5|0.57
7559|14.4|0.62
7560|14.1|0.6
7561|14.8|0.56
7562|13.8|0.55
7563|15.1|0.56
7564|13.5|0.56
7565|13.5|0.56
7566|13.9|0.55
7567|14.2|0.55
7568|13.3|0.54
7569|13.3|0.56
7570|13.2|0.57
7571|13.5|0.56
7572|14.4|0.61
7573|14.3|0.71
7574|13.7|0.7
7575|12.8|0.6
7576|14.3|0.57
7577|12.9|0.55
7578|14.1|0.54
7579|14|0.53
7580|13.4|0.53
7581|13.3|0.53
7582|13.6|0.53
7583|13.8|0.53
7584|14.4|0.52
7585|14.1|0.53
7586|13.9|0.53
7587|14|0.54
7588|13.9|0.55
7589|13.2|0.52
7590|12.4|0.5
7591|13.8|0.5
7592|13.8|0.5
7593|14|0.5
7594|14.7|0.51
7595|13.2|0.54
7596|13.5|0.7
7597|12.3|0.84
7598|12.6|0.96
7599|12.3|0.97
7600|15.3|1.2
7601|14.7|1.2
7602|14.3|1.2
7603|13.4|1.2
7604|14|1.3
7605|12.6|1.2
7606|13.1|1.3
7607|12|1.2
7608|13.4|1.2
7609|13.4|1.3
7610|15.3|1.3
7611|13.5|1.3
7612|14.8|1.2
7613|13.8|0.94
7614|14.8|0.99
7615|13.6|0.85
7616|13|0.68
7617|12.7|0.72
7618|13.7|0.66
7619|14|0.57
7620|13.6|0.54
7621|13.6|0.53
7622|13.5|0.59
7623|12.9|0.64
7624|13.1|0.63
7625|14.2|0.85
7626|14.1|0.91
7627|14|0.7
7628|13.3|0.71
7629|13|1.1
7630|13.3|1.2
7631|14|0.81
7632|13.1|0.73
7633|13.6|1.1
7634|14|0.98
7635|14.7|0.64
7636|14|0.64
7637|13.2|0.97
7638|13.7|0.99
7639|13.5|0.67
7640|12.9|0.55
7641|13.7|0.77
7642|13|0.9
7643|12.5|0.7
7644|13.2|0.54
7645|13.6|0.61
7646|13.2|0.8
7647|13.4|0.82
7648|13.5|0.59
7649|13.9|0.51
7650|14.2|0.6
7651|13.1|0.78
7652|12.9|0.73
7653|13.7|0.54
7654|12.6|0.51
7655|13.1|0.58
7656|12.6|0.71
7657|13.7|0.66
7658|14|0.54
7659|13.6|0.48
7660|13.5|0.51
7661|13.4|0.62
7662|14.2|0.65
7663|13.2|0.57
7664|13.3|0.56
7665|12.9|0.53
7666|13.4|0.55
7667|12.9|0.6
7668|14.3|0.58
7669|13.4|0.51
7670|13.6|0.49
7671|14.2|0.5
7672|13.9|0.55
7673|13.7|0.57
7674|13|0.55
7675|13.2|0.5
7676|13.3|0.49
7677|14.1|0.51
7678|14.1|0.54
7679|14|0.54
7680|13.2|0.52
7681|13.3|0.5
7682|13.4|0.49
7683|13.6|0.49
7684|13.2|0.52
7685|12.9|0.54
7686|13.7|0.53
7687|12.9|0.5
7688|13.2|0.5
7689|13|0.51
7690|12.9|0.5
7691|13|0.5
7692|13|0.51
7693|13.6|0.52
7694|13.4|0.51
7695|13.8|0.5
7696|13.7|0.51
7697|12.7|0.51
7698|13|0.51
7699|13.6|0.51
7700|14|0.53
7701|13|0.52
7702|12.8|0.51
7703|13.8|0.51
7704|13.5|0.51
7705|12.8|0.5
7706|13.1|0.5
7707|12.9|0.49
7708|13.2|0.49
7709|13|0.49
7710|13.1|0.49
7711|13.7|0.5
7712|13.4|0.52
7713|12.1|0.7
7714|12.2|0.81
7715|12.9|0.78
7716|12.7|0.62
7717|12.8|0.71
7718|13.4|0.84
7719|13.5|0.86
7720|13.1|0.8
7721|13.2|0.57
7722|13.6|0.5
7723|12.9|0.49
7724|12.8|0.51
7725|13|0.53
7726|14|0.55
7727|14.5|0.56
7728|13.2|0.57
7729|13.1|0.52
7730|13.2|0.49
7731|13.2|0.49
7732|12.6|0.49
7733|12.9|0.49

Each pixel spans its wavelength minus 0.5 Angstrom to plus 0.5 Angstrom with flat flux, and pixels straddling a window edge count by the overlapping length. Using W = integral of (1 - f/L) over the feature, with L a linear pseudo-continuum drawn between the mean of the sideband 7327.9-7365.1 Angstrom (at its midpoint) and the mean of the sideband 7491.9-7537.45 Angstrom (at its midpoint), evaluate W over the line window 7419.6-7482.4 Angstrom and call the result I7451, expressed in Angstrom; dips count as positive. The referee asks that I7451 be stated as 0.5 Angstrom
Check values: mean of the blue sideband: 14.3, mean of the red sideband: 13.7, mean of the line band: 13.8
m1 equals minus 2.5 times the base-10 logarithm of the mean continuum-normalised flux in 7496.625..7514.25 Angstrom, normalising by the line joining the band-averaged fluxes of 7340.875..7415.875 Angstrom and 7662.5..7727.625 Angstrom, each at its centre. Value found 0.02 mag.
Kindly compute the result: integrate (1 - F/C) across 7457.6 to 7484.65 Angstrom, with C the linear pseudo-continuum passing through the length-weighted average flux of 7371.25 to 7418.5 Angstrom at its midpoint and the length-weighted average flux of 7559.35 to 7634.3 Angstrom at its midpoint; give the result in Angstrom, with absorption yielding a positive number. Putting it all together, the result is 0.9 Angstrom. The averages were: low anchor 14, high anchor 13.7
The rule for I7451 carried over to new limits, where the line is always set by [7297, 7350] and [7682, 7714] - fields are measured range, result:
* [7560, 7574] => -0.4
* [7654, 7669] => -0.1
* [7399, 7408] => 0.0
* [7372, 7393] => 0.1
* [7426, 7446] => -0.4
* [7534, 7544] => 0.2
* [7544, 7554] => -0.1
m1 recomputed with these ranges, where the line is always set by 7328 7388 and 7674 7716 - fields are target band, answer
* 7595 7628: -0.01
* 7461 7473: 0.03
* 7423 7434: -0.02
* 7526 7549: 0.02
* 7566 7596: -0.01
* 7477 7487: 0.05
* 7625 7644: -0.01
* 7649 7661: 0.00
